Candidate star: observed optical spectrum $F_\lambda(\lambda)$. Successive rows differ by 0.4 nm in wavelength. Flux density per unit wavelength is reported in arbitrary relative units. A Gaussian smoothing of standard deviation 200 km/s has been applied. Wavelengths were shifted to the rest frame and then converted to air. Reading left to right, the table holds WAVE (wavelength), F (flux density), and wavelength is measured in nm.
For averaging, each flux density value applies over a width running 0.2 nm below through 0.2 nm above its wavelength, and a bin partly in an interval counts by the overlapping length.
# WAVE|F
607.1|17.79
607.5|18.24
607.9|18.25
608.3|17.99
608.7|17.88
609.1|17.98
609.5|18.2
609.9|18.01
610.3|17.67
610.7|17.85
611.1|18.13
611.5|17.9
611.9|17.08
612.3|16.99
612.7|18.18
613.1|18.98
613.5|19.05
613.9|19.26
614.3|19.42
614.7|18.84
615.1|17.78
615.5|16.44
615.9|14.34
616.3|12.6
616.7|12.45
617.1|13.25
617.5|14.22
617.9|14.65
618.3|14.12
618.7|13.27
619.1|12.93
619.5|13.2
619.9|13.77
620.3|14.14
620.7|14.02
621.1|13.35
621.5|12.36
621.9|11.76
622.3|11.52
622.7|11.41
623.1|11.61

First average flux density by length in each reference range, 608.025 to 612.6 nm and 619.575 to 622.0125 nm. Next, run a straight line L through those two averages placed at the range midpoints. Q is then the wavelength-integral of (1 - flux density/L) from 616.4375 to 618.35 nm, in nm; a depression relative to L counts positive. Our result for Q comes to 0.14 nm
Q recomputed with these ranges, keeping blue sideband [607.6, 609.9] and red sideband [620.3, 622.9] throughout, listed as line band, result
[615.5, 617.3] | 0.154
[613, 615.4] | -0.467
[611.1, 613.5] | -0.208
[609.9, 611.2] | -0.045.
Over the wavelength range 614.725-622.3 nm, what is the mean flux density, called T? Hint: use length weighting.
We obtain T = 13.9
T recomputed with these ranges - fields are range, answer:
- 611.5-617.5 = 16.7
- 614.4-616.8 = 15.7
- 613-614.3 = 19.2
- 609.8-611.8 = 17.9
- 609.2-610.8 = 17.9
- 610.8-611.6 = 18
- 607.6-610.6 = 18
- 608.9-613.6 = 18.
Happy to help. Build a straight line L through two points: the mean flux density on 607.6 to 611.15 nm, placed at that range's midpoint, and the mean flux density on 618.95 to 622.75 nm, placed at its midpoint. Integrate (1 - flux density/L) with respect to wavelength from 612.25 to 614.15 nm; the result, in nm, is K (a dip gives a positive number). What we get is -0.27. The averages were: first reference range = 18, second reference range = 12.9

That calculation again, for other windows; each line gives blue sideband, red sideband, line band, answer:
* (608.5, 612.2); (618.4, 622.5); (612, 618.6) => -0.298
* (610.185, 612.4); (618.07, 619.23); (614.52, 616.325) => -0.113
